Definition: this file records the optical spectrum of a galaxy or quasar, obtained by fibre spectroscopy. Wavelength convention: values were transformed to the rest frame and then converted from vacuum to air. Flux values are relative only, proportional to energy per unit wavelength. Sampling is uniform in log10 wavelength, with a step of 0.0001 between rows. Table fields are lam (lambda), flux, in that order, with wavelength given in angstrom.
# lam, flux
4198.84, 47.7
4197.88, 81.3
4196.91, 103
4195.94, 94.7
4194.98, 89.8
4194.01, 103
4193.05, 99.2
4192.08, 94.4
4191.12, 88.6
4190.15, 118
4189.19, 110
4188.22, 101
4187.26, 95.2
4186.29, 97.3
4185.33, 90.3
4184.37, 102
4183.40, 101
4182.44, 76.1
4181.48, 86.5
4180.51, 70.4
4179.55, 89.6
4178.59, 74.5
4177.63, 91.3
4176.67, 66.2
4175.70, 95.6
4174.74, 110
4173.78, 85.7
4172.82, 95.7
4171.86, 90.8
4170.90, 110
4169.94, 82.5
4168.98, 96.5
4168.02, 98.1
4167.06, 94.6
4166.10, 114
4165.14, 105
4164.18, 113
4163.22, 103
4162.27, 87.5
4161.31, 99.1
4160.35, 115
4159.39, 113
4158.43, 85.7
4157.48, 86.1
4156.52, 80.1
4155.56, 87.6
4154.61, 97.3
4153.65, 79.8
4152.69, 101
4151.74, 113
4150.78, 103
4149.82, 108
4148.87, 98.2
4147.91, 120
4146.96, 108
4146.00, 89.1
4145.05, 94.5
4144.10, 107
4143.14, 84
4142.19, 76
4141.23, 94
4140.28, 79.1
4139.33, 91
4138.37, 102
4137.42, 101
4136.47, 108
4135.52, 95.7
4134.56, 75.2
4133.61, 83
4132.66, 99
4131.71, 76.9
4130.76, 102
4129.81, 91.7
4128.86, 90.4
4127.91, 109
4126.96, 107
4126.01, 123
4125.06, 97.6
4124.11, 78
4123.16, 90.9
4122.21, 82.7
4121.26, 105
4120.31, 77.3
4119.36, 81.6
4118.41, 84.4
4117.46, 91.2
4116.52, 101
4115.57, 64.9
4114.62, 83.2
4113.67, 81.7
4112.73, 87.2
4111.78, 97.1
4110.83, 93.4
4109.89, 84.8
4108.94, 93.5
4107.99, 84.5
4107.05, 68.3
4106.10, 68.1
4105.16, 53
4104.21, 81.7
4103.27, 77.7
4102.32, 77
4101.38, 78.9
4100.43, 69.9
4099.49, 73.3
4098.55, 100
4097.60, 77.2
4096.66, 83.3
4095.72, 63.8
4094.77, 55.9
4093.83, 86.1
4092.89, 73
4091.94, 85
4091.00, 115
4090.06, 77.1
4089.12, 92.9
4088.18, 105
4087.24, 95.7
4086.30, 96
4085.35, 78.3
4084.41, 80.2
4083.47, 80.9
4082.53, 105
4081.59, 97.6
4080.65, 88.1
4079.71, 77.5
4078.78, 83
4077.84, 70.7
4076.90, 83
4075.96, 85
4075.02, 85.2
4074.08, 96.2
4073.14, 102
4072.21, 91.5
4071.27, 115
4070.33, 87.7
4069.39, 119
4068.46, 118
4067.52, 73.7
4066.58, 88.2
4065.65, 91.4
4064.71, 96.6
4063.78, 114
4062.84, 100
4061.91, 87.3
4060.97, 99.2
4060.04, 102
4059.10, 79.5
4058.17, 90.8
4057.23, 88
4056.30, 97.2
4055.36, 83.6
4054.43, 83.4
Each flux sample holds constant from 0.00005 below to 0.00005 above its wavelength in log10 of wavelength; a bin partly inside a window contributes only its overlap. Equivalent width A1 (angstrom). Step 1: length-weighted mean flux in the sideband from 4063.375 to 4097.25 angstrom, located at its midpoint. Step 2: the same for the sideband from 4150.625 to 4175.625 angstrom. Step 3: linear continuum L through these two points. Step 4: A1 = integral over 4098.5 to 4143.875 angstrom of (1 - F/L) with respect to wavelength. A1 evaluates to 3.1 angstrom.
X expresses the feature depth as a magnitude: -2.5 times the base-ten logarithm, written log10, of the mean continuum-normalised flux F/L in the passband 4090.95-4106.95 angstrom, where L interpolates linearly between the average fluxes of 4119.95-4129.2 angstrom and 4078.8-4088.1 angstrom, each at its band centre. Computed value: 0.20 mag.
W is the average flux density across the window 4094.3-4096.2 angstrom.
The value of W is 59.9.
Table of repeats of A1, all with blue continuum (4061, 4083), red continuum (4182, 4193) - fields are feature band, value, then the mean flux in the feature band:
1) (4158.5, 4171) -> -0.6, 102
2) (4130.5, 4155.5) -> 0.2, 95.4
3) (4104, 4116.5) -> 1.9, 80.8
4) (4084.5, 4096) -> 1.1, 85.4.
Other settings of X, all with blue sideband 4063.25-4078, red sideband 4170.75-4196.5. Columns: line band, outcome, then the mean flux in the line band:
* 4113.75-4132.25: 0.037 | 91.3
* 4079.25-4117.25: 0.140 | 83.4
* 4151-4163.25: -0.024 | 95.9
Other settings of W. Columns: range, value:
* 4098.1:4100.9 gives 81.2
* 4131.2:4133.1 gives 88.1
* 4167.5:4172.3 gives 95.6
